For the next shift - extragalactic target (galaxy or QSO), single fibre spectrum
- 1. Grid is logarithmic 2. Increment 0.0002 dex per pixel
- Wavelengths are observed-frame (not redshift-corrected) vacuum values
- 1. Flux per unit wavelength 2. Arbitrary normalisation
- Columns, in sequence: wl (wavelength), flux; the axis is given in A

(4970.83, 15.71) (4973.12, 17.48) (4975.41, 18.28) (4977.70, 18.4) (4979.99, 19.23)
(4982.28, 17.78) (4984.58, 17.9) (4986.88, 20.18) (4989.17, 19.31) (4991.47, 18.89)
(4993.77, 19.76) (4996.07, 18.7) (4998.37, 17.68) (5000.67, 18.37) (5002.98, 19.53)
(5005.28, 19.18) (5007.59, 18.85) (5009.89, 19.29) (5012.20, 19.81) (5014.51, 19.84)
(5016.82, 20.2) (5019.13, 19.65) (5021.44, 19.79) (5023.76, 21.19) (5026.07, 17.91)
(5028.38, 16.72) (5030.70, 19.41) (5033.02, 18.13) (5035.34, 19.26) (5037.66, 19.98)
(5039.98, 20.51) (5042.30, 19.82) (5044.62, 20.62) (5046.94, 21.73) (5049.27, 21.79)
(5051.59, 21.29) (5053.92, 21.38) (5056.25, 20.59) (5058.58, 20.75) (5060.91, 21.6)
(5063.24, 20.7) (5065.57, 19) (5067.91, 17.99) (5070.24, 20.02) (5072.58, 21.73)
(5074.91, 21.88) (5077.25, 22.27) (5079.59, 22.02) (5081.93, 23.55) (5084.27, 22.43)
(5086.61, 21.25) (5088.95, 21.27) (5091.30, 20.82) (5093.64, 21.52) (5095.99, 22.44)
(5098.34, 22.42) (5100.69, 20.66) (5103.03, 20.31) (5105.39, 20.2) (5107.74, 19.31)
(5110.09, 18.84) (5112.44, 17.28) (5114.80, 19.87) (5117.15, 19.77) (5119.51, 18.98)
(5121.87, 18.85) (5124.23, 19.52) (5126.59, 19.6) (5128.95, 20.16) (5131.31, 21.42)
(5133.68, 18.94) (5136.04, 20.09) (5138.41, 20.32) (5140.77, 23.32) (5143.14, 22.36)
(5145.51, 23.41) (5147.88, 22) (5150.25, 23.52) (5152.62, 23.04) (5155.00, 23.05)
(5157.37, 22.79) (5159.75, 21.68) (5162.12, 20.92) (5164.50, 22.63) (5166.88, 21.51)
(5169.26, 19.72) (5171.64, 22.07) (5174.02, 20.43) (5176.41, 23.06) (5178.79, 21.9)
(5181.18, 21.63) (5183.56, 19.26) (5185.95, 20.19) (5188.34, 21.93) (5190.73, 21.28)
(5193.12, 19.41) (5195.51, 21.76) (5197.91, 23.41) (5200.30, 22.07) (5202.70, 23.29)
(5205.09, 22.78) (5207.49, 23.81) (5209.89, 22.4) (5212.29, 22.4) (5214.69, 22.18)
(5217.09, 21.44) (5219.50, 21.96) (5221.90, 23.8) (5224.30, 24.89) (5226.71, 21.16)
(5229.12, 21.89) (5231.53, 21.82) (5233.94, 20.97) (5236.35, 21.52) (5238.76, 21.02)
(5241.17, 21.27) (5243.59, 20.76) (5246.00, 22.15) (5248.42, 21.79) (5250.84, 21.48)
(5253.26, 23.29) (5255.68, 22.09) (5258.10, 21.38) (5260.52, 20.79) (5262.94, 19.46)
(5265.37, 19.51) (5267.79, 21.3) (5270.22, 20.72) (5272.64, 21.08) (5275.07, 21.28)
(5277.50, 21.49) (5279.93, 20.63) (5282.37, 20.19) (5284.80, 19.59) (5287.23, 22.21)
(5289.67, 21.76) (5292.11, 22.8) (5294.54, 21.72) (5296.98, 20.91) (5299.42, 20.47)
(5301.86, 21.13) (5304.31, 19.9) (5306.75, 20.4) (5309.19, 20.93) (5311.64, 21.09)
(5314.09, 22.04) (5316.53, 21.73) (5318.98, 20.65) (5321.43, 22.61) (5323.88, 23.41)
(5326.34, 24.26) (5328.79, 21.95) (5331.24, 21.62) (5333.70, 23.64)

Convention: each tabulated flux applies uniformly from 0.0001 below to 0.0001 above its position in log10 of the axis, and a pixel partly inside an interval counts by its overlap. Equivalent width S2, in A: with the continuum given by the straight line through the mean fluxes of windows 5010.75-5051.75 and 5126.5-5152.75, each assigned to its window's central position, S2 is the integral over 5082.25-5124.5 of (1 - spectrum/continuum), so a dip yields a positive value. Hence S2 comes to 1.1 A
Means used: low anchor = 19.8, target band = 20.4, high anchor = 21.5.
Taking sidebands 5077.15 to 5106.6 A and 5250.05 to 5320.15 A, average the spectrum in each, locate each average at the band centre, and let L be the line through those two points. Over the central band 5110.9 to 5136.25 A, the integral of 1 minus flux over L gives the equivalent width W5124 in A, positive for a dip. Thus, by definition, 2.4 A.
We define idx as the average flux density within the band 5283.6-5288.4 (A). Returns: 20.9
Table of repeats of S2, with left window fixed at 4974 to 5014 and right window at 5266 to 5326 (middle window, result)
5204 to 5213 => -1.0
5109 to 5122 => 0.6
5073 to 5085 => -1.7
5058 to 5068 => -0.4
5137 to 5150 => -1.5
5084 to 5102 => -1.7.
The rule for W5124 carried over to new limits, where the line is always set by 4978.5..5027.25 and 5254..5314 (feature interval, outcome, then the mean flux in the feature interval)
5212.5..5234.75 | -1.8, 22.3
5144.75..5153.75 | -1.3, 23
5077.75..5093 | -1.7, 21.9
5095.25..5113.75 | -0.3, 20.1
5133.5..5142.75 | -0.4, 21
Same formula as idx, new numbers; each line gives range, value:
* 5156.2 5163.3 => 21.8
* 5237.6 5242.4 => 21.1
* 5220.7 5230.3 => 22.9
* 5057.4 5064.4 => 21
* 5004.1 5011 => 19.1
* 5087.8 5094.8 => 21.2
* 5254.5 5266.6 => 20.7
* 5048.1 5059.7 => 21.2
